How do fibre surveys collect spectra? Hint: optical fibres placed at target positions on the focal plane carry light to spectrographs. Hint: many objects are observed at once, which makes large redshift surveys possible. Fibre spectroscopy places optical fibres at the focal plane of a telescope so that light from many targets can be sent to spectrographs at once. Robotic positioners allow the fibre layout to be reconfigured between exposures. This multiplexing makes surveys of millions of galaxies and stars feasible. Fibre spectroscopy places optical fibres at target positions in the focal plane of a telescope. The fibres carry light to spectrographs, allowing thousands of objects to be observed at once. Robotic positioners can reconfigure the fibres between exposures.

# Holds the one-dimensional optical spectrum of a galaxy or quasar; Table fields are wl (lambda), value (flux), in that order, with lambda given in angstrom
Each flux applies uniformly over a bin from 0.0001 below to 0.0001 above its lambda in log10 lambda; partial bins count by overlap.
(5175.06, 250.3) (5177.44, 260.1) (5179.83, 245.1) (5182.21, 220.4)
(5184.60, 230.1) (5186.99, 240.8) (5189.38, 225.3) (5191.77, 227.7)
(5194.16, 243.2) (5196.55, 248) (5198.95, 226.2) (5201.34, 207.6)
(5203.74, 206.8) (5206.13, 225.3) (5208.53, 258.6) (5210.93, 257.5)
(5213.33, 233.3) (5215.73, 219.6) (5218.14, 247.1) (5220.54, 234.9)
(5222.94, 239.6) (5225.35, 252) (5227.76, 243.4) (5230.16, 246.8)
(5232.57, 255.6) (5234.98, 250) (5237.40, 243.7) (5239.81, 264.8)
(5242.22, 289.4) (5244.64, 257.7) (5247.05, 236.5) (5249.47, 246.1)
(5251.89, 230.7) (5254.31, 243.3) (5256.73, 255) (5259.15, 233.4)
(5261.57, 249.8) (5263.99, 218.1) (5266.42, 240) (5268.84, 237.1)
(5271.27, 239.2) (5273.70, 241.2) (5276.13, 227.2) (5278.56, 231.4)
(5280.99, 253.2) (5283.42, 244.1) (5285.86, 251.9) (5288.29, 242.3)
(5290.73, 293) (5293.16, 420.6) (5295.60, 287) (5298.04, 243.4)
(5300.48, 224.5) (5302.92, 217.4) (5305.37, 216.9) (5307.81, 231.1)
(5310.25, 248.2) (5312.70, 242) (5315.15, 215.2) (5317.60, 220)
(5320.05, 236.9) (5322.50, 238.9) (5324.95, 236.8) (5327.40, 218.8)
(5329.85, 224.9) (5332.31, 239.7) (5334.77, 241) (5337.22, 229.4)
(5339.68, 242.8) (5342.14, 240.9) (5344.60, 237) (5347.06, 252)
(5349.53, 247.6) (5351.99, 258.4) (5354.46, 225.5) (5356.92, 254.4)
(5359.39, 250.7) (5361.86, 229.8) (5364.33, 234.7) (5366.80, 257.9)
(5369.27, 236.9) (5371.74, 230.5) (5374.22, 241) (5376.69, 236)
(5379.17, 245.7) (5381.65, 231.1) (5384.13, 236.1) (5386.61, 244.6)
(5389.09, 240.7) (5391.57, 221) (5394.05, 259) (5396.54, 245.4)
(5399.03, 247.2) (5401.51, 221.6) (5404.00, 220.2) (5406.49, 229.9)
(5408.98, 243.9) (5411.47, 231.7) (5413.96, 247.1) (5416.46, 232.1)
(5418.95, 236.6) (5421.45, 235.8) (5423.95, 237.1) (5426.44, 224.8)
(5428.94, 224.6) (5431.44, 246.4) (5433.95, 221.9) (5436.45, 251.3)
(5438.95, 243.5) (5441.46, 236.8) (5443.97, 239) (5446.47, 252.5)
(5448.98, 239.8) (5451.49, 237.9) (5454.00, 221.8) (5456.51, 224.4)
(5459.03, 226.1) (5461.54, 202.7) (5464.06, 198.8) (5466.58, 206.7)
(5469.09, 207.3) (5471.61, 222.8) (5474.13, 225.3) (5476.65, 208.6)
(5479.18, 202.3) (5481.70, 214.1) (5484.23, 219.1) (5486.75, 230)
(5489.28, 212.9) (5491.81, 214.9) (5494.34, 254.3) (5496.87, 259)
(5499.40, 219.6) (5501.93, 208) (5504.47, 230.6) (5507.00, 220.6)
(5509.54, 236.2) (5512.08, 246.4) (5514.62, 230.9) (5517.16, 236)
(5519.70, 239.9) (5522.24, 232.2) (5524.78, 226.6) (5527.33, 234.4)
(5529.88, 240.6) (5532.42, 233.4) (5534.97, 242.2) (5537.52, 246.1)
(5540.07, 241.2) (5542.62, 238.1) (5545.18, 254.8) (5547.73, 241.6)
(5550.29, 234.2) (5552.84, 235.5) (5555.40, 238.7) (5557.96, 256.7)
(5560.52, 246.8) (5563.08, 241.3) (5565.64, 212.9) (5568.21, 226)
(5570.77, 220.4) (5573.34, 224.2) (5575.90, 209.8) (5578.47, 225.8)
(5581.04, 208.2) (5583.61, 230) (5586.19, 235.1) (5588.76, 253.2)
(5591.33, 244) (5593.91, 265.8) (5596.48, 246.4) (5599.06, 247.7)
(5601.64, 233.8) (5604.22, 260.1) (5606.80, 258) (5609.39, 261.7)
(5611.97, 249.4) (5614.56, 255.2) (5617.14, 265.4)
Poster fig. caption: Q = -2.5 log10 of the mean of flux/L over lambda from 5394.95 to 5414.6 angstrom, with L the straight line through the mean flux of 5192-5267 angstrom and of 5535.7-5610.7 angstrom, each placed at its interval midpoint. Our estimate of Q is 0.02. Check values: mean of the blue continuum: 242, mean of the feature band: 236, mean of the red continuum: 239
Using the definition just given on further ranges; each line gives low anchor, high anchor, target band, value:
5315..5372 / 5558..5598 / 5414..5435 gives 0.015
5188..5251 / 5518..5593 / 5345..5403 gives -0.011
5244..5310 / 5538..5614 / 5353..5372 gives 0.023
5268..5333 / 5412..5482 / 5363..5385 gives -0.011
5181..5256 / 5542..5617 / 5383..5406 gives 0.015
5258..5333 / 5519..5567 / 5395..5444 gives 0.025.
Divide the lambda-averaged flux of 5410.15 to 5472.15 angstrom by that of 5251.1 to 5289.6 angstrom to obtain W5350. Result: 1.0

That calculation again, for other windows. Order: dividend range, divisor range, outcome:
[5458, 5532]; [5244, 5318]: 0.91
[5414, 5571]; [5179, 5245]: 0.96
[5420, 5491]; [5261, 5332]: 0.92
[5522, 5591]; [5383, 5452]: 0.99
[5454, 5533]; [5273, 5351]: 0.92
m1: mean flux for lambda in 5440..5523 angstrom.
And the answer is 226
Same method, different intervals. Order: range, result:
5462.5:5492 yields 213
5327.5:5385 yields 240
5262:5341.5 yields 244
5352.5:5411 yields 239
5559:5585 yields 225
